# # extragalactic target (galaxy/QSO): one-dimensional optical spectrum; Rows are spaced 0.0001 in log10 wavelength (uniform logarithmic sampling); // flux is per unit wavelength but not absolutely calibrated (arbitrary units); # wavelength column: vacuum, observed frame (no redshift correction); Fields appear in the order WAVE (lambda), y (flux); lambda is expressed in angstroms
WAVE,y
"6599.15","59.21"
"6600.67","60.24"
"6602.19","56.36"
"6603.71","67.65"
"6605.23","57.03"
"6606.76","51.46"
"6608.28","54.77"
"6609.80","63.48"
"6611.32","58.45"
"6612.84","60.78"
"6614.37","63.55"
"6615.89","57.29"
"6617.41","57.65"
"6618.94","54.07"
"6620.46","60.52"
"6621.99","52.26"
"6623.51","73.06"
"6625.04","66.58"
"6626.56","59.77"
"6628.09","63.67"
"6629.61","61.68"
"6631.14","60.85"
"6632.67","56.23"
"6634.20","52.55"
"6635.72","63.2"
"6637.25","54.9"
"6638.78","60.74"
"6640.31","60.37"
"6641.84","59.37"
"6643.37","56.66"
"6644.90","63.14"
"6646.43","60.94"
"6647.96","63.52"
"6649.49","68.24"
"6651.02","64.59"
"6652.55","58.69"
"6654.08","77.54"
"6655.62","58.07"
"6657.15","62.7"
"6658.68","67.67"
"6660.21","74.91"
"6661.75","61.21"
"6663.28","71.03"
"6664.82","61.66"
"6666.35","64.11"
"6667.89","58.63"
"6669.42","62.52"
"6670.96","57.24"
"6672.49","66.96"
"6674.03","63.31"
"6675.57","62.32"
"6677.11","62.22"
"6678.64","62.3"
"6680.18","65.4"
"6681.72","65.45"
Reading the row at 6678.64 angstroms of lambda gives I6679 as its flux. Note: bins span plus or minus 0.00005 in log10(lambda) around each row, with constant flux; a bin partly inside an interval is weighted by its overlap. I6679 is 62.3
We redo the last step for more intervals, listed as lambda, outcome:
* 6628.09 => 63.67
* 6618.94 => 54.07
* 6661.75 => 61.21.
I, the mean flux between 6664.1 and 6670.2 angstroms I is 61.7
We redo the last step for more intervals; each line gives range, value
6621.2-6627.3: 62.9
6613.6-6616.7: 60.4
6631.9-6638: 56.7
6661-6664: 66.2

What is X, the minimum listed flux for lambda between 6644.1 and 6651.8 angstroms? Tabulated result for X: 60.94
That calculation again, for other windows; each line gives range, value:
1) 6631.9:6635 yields 52.55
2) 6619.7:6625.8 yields 52.26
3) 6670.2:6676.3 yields 57.24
